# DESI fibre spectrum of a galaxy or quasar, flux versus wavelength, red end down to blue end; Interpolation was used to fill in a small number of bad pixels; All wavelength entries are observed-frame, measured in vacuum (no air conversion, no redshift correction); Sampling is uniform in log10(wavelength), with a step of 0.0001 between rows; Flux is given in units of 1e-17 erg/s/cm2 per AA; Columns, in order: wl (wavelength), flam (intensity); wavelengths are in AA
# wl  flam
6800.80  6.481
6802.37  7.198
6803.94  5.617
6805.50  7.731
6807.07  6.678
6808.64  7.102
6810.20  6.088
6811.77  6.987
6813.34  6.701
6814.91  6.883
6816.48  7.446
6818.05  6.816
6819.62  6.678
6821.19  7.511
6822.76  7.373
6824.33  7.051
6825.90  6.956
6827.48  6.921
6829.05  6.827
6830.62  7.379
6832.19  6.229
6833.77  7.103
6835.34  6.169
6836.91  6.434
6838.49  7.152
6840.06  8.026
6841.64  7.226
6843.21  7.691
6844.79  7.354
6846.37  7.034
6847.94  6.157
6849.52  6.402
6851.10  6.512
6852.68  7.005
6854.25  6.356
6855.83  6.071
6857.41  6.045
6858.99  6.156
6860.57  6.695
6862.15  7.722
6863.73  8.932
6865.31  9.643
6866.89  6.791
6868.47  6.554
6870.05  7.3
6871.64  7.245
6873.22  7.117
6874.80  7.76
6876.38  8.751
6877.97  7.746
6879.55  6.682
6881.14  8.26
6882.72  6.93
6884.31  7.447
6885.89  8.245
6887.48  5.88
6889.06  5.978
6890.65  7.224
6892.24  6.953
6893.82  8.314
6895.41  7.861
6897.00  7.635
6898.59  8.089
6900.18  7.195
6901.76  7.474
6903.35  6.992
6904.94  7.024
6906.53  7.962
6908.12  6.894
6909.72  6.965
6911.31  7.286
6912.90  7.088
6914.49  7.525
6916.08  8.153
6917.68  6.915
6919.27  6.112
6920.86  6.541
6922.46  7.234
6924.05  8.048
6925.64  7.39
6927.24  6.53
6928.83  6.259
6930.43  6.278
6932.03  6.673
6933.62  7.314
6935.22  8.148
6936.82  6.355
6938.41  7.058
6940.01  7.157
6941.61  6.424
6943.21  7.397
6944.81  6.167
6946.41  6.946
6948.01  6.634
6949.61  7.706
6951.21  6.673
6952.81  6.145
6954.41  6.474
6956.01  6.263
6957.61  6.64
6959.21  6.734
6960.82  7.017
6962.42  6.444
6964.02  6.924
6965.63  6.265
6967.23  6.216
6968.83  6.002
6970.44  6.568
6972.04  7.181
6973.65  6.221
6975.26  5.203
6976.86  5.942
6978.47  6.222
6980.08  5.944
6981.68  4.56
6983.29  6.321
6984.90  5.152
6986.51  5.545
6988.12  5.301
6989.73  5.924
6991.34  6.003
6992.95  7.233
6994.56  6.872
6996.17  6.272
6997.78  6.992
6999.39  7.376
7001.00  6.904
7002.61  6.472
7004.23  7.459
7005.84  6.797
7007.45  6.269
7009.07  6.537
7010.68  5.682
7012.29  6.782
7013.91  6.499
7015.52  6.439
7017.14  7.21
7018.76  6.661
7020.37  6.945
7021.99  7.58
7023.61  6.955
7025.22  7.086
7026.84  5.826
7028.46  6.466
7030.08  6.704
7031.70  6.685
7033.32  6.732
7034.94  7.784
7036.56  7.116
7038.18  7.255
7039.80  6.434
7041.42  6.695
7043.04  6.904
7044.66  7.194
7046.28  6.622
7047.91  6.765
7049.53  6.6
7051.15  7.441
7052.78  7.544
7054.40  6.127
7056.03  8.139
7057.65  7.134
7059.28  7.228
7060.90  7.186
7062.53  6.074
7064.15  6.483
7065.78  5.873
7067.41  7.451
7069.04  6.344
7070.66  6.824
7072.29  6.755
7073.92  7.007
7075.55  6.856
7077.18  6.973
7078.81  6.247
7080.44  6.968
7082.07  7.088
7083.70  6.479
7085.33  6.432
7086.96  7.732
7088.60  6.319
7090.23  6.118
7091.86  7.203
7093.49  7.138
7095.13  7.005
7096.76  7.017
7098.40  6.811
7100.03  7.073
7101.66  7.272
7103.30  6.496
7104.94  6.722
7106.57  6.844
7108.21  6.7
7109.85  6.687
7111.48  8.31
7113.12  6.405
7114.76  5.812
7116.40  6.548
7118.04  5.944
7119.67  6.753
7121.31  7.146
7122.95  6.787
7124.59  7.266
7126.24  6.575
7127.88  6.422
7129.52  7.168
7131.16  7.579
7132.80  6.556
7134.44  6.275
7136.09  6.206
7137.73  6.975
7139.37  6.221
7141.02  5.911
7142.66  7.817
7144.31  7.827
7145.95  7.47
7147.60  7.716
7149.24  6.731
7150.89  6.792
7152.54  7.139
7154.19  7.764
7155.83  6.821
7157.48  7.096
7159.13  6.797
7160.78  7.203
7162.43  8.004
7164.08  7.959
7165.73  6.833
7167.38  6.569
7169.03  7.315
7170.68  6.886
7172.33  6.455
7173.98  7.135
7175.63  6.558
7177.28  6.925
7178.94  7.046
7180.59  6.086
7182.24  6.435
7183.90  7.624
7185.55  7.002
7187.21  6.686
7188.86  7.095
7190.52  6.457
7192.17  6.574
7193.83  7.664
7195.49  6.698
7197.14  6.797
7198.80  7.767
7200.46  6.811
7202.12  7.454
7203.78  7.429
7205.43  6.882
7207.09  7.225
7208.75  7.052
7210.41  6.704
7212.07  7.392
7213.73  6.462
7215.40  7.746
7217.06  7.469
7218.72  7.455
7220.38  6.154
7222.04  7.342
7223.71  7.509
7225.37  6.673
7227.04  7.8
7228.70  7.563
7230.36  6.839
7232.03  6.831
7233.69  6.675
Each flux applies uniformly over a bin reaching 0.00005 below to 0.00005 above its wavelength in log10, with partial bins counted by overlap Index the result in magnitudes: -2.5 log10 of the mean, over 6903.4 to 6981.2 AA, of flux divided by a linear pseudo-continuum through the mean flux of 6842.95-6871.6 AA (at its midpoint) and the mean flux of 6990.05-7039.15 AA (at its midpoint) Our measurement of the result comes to 0.02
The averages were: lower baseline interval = 7.02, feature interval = 6.77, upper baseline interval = 6.78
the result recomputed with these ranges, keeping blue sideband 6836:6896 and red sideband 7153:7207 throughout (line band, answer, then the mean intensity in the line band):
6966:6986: 0.20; 5.96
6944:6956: 0.08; 6.65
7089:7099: 0.03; 6.86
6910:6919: -0.02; 7.3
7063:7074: 0.07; 6.64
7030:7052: 0.03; 6.93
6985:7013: 0.11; 6.46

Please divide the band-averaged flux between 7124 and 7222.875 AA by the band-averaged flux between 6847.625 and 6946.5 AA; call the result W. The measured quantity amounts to 1.0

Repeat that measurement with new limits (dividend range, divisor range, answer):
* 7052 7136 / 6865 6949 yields 0.95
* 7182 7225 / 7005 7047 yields 1.05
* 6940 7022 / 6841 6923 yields 0.90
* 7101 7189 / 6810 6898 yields 0.97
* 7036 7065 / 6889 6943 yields 0.97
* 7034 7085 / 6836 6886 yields 0.95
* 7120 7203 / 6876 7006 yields 1.02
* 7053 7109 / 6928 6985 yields 1.05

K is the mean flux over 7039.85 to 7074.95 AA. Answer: 6.87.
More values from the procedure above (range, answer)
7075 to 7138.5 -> 6.79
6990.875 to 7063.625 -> 6.84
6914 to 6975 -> 6.79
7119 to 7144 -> 6.8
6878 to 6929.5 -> 7.23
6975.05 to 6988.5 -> 5.6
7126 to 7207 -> 6.99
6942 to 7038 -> 6.53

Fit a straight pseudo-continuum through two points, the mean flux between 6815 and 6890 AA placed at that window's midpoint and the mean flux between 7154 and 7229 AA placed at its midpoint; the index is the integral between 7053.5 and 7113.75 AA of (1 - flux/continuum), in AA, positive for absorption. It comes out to 1.9 AA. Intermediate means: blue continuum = 7.1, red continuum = 7.06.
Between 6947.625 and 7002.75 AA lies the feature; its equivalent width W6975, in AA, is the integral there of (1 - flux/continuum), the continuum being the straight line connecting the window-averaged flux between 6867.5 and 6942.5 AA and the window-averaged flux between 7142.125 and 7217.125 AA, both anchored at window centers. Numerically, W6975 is 6.4 AA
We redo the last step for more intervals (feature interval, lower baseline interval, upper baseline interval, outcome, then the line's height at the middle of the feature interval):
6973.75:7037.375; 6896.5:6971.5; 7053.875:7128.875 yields 3.7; 6.87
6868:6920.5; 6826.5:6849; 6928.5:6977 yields -3.9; 6.81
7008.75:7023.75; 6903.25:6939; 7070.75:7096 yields 0.4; 6.93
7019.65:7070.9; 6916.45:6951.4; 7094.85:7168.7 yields 0.4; 6.93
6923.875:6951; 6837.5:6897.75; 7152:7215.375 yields 0.9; 7.19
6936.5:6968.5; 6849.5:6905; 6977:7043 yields 0.8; 6.85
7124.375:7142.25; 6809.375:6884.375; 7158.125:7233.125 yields 1.0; 7.06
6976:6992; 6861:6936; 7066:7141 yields 3.2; 7.1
